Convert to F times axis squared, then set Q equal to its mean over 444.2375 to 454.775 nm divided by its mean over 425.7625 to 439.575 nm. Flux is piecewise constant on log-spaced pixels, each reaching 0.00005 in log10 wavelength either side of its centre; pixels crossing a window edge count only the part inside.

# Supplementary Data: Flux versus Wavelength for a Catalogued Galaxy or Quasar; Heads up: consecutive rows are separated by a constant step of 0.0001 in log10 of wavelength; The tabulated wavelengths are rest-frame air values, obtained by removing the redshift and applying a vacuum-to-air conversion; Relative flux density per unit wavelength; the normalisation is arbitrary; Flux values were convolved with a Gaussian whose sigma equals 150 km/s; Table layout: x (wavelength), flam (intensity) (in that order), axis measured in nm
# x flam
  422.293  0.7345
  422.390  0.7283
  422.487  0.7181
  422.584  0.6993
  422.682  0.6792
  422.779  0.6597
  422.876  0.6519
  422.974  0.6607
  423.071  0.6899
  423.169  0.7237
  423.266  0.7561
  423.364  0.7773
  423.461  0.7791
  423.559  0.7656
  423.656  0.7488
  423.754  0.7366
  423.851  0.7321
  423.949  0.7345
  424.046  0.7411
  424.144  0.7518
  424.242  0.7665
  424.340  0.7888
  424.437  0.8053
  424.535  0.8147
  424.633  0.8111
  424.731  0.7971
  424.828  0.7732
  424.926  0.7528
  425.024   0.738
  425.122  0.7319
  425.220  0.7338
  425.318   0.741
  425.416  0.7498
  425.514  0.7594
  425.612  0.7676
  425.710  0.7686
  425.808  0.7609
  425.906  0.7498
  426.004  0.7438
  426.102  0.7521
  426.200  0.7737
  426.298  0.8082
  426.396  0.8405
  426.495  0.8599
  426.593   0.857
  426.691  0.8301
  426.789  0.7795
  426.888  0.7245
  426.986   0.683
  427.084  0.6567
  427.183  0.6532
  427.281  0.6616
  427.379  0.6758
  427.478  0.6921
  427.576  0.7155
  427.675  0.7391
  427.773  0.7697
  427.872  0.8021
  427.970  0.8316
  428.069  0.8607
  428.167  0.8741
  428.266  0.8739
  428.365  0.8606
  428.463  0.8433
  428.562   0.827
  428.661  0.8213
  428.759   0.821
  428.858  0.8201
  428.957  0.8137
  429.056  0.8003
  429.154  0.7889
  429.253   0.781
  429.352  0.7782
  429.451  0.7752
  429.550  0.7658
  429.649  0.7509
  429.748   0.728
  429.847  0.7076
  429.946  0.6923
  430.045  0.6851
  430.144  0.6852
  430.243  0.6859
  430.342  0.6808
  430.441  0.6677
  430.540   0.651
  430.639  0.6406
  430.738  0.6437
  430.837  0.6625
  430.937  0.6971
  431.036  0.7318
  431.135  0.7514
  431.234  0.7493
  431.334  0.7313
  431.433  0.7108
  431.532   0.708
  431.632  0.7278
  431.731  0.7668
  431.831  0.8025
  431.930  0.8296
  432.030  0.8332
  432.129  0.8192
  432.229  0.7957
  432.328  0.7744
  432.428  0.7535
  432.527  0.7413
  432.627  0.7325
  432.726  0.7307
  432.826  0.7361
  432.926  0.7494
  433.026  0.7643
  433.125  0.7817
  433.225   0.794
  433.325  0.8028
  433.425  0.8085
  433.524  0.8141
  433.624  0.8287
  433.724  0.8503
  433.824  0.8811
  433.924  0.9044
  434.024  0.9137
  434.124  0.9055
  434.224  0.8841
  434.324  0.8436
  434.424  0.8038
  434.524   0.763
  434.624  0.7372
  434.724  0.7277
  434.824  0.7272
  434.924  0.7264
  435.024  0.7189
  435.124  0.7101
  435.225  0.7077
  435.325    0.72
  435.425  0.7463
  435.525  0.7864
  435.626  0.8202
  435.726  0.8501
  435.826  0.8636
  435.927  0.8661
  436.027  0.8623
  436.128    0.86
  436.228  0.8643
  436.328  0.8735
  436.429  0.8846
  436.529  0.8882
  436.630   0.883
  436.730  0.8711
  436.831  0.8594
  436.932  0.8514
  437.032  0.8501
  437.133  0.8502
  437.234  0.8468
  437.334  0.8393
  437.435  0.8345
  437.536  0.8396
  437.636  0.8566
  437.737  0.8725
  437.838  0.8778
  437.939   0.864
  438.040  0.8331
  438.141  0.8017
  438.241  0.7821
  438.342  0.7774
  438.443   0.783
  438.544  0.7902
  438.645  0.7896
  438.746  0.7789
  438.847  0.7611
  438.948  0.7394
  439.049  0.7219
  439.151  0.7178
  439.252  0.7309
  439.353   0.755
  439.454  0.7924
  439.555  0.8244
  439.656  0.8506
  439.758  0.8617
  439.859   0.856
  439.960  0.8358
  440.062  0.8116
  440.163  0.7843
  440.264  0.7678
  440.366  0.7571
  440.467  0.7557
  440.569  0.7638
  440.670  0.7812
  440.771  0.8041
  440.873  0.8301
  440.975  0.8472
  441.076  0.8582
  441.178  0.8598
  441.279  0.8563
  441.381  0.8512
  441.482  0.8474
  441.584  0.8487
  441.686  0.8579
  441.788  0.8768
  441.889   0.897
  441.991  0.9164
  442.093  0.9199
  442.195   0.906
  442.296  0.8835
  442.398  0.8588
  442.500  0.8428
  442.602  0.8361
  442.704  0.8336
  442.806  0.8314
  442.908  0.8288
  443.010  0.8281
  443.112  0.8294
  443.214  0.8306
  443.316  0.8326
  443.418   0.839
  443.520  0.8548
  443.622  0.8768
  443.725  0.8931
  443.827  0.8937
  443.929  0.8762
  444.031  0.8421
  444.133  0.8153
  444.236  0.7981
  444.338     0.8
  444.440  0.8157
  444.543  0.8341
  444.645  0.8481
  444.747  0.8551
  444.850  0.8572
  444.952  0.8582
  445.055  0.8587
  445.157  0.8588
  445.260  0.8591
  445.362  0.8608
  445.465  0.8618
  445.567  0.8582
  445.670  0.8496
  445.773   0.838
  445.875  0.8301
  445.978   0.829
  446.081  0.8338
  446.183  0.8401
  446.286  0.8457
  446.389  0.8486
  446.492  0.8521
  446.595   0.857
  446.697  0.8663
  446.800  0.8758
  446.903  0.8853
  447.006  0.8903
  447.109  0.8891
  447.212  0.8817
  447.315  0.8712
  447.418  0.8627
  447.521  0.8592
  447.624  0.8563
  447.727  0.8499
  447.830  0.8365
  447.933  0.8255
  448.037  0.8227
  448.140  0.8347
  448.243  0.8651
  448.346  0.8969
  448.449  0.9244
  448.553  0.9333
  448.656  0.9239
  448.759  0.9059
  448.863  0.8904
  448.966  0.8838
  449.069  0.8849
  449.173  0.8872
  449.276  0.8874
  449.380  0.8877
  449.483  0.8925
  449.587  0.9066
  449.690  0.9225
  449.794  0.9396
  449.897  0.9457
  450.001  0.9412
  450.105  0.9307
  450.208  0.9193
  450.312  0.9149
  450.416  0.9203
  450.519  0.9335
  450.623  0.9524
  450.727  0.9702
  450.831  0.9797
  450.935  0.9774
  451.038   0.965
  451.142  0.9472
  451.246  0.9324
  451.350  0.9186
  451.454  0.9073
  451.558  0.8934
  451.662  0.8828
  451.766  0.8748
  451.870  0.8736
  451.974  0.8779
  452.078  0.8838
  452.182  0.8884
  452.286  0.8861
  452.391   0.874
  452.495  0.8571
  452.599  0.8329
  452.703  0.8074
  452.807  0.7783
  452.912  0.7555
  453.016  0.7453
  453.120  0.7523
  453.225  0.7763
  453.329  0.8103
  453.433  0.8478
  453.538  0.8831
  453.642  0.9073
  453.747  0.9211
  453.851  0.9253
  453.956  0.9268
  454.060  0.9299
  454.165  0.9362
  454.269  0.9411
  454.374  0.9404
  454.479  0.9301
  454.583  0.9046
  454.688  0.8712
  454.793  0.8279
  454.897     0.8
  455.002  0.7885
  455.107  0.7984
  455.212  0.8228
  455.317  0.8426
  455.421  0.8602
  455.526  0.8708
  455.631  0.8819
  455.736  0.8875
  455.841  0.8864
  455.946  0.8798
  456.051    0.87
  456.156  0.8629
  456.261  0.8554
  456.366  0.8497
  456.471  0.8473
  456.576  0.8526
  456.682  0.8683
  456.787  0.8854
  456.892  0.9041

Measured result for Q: 1.21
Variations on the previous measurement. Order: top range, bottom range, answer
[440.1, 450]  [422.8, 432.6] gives 1.23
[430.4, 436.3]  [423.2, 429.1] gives 1.04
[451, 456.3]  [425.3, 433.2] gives 1.28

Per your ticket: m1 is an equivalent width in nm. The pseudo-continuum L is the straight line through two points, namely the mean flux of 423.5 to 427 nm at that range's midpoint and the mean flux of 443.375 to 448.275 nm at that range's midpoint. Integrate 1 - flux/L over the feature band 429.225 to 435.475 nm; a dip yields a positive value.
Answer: 0.32 nm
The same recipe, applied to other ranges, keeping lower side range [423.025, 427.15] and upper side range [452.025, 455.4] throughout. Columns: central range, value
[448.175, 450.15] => -0.15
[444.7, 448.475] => -0.11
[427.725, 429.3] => -0.10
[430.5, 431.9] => 0.12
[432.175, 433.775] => 0.02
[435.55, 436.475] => -0.07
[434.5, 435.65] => 0.08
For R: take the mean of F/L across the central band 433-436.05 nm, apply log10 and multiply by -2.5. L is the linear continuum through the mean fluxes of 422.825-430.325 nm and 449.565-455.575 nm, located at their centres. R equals -0.01 mag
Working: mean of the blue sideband 0.762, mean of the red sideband 0.885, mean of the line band 0.804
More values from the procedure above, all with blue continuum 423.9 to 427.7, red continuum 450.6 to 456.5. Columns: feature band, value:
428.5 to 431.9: 0.05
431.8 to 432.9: 0.01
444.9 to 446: -0.01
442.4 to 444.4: -0.01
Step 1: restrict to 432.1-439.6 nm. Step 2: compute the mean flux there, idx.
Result 0.807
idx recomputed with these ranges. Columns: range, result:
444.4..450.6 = 0.875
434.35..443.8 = 0.822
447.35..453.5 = 0.883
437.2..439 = 0.815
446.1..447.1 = 0.863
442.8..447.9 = 0.851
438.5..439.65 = 0.767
